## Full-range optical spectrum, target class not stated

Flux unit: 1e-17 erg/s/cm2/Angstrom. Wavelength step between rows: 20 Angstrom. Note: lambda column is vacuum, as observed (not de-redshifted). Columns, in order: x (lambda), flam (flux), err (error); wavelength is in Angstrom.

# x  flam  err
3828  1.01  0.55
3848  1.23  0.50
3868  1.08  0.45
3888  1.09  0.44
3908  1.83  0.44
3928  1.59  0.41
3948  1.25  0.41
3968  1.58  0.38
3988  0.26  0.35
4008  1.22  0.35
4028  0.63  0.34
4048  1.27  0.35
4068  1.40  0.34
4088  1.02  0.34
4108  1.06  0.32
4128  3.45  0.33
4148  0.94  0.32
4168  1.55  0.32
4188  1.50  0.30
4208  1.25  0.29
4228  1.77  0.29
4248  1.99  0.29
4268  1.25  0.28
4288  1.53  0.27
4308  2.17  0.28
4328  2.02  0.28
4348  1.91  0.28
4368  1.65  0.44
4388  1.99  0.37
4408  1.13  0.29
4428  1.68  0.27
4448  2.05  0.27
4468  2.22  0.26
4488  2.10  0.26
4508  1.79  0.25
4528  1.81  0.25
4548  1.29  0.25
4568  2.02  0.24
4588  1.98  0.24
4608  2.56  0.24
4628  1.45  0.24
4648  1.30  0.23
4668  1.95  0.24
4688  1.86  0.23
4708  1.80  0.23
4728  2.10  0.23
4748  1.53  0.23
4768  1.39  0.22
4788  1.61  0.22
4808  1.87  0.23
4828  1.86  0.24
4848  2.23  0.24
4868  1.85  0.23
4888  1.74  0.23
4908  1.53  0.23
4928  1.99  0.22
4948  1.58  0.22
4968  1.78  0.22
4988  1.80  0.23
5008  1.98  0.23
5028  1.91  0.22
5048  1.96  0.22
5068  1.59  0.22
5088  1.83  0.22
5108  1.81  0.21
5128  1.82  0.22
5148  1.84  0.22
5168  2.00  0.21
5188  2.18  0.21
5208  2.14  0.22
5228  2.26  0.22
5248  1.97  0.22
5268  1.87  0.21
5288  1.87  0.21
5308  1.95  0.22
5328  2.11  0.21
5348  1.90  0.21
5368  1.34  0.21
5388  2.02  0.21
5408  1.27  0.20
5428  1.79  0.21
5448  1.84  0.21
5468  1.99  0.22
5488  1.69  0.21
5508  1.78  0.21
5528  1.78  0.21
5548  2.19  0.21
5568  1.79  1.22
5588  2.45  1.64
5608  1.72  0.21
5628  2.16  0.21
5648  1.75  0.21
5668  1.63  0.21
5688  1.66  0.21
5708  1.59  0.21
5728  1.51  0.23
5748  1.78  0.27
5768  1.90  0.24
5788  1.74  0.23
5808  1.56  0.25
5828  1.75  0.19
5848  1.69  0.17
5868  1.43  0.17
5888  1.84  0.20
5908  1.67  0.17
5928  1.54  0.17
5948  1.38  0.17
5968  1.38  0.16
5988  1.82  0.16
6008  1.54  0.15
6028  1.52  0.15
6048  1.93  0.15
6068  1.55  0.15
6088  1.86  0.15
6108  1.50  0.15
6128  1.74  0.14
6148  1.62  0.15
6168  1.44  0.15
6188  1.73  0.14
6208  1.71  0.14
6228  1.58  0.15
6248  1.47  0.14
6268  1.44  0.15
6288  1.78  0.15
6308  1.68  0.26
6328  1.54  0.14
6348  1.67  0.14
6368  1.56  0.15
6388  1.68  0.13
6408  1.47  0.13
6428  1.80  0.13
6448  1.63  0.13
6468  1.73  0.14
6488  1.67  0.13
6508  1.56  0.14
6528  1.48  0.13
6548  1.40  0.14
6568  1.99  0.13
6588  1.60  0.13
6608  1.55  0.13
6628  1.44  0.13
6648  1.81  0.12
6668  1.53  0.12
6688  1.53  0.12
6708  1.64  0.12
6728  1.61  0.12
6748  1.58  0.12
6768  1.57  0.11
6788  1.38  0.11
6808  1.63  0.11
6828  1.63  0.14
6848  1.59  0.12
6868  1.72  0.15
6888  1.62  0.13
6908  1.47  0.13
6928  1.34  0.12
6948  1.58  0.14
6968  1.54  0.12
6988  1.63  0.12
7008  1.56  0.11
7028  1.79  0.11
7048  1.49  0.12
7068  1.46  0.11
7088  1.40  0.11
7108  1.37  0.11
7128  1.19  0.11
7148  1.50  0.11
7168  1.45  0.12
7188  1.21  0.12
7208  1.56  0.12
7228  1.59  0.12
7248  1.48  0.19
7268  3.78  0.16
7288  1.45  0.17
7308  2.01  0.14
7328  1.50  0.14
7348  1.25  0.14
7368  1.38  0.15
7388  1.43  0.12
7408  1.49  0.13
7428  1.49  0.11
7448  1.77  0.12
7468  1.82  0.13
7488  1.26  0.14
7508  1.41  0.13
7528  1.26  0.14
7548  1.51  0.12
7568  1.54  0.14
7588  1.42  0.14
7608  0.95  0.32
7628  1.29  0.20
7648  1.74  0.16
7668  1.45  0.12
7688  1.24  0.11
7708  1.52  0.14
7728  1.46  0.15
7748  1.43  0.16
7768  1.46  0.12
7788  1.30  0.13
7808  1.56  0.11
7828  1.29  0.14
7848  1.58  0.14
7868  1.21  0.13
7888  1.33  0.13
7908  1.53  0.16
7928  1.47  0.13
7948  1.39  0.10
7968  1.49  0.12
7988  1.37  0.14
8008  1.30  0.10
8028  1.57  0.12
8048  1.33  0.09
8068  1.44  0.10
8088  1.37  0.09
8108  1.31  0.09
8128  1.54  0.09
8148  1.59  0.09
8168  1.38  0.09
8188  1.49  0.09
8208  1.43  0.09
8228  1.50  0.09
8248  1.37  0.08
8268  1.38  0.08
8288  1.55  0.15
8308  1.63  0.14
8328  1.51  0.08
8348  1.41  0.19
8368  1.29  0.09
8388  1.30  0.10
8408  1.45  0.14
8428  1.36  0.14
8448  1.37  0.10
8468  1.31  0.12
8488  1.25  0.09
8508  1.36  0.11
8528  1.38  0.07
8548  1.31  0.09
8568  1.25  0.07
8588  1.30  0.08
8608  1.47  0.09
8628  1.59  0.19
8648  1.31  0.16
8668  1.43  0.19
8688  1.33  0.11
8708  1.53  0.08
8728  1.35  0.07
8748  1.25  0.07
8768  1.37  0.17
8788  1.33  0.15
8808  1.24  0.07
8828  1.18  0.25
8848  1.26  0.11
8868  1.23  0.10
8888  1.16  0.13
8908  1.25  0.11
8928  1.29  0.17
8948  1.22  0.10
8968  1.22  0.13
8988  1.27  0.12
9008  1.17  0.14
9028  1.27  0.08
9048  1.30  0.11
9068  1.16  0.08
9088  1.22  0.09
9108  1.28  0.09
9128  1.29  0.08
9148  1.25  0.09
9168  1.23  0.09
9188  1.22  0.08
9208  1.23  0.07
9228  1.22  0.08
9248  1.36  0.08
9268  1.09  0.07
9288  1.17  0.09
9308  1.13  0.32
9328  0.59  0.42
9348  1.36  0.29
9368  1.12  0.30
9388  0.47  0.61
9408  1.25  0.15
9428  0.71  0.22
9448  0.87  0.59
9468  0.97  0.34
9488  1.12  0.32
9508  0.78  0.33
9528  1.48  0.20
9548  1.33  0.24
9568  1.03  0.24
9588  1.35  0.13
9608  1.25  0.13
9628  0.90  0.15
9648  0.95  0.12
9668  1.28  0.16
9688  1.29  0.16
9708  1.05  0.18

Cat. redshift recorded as 0.11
